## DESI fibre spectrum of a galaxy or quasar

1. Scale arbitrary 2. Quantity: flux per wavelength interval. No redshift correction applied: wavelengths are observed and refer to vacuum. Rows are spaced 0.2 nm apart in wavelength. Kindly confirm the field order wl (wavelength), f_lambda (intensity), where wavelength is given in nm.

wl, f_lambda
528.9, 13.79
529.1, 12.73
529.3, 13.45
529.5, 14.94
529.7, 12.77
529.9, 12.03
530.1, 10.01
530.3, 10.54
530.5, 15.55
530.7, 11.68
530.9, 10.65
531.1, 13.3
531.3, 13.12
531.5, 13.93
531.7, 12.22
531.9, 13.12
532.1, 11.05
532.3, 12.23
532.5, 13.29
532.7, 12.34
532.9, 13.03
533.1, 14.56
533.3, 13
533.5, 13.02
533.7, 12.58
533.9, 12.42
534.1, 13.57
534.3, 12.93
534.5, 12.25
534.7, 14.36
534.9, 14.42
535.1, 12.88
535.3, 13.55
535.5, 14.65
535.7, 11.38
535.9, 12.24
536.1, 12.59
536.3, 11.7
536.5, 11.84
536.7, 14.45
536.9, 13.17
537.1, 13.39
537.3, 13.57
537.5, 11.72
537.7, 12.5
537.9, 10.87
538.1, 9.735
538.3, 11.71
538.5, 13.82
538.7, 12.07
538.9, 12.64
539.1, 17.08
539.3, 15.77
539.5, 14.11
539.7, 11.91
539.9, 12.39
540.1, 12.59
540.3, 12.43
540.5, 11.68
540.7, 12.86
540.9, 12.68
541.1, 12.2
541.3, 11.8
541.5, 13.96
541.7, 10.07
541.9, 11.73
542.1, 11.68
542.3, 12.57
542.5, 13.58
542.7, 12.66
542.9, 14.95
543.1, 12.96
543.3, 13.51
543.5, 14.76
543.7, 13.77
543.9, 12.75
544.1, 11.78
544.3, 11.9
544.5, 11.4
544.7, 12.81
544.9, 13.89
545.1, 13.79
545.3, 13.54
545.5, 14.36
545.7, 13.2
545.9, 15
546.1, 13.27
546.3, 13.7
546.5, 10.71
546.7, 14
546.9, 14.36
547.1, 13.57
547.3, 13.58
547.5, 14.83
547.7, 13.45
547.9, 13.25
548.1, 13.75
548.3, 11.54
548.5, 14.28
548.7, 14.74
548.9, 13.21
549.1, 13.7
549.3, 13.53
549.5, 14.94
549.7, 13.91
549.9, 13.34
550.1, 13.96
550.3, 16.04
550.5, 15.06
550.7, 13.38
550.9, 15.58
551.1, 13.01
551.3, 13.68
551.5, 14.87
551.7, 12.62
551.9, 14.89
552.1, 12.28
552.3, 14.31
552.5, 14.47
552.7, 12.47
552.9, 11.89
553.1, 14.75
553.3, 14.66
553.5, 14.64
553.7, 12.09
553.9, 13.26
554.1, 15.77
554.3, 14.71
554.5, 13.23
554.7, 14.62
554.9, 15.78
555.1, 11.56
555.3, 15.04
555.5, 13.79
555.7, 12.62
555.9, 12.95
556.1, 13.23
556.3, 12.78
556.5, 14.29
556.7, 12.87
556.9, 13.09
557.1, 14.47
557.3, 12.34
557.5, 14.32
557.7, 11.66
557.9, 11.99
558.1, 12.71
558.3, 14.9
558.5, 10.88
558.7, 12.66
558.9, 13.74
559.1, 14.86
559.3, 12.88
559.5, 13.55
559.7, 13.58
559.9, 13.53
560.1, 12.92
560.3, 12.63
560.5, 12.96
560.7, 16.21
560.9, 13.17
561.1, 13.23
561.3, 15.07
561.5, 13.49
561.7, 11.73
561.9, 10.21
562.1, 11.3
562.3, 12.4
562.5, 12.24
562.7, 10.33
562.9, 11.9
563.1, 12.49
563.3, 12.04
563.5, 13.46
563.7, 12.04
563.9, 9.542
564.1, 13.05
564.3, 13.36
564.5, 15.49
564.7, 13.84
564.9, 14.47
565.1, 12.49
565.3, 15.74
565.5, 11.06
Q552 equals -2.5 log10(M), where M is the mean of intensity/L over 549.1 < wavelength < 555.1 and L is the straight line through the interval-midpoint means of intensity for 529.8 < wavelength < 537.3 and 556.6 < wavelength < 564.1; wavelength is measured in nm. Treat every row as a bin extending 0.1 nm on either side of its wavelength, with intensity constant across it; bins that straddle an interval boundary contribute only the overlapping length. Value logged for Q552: -0.10 mag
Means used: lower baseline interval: 12.8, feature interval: 14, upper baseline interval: 12.8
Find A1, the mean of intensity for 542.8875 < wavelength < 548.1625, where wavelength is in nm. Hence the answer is 13.4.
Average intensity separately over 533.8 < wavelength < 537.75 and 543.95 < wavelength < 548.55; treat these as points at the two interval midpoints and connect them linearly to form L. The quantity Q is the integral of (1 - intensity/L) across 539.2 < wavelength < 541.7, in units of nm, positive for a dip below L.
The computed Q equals 0.07 nm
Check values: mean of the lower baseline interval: 13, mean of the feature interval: 12.8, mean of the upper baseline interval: 13.3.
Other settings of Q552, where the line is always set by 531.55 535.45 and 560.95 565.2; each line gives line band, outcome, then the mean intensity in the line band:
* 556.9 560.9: -0.05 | 13.3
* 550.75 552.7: -0.09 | 13.9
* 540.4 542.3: 0.07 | 12.1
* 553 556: -0.10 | 14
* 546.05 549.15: -0.06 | 13.5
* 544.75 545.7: -0.07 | 13.8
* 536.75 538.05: 0.04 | 12.5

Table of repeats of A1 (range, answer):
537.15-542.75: 12.6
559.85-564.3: 12.6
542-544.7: 12.9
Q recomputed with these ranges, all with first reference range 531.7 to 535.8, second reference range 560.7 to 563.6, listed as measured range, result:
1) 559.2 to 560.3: -0.06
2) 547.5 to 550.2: -0.21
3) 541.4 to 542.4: 0.07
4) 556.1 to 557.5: -0.09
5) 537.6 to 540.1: 0.01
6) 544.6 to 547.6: -0.20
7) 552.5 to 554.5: -0.18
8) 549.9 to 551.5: -0.21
